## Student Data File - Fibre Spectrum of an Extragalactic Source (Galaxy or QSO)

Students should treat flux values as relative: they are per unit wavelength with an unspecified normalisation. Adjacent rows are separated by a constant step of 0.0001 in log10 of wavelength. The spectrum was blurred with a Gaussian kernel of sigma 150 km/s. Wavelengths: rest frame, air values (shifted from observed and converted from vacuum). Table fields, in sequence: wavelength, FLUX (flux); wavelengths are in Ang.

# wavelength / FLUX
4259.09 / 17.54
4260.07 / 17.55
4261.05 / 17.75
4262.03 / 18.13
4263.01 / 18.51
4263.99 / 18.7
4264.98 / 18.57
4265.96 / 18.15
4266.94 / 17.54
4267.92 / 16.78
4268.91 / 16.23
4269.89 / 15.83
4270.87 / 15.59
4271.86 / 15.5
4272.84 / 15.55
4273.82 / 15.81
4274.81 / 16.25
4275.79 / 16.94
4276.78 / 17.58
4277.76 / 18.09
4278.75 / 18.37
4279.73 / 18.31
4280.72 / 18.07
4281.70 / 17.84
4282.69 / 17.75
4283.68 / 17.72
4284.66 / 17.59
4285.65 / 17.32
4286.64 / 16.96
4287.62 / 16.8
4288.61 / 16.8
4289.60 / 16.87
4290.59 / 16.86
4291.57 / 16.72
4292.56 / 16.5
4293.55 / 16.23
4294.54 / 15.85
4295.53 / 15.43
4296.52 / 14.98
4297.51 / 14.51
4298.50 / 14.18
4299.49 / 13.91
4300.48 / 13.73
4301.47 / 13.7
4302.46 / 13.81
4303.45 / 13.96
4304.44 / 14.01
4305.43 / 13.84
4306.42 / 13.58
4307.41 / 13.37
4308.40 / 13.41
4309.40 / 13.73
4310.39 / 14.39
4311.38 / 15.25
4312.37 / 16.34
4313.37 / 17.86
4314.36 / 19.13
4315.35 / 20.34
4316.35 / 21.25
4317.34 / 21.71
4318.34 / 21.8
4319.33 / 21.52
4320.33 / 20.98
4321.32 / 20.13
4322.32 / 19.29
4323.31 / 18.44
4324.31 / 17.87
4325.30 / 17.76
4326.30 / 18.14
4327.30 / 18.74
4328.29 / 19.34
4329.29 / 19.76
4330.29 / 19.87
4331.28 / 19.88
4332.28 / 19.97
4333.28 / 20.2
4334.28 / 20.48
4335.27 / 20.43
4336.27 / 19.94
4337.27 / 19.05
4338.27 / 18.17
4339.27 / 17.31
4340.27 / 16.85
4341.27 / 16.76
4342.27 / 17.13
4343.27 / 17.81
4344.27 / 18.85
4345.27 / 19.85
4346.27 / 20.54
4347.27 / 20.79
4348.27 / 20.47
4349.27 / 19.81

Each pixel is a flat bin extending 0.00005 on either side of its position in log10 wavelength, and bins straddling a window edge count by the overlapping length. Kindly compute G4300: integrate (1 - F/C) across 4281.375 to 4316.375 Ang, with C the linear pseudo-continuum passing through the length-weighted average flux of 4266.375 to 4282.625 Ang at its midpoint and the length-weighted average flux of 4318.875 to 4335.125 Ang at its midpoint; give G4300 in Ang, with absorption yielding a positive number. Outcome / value 4.4 Ang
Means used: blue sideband 16.9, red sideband 19.5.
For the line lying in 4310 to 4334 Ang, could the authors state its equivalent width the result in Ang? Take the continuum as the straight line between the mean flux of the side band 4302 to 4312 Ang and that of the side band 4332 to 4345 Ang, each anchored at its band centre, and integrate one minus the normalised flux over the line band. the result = -4.5 Ang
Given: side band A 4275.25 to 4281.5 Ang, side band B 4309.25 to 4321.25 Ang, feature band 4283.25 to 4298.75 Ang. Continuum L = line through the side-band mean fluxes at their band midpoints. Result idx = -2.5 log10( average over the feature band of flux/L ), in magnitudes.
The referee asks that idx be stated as 0.12 mag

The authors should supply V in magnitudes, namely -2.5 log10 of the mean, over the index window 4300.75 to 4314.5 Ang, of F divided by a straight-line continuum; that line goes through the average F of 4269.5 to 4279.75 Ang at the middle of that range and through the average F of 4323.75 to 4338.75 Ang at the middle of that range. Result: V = 0.24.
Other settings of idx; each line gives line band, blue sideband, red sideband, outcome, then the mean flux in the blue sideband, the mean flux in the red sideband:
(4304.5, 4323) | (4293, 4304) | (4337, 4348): -0.10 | 14.6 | 18.5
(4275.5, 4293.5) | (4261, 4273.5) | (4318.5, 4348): 0.02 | 17.1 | 19.2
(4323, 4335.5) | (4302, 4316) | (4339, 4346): -0.15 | 15.3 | 17.9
